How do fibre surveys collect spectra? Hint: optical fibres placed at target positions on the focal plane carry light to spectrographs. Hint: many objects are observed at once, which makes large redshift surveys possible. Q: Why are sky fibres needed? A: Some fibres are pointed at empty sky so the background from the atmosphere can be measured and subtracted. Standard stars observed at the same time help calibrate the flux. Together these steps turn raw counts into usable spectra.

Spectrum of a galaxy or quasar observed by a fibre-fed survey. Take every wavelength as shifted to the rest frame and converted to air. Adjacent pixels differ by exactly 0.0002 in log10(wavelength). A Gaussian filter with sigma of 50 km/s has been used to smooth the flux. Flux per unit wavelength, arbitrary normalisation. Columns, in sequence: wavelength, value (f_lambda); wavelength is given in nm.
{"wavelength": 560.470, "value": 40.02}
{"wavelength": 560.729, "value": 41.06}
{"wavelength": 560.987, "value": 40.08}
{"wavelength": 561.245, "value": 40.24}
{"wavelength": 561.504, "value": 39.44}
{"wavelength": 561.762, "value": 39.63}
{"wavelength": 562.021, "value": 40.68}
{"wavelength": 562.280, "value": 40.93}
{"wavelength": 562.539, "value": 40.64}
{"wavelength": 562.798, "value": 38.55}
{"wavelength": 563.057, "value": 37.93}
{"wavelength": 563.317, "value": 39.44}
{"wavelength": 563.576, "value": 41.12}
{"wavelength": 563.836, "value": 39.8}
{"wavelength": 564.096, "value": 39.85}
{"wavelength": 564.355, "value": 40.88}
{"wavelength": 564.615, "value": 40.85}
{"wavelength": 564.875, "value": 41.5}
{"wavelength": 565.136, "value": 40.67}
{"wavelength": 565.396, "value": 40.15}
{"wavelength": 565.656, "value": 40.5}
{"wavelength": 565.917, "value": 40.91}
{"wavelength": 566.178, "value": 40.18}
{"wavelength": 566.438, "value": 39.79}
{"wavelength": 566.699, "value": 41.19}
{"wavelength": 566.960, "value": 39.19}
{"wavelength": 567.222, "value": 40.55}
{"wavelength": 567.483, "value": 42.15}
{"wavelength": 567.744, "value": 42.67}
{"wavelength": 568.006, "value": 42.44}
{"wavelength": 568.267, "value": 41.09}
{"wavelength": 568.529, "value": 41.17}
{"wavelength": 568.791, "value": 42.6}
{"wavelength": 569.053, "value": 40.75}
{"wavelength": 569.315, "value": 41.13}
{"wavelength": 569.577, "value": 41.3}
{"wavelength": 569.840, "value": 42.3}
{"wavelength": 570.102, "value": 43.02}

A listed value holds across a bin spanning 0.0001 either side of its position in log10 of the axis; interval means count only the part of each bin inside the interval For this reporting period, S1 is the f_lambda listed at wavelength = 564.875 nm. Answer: 41.5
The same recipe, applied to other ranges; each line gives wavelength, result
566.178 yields 40.18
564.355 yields 40.88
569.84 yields 42.3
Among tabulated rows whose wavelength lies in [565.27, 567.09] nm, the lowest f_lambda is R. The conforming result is 39.19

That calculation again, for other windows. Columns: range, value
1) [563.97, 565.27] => 39.85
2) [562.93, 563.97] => 37.93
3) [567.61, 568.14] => 42.44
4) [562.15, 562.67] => 40.64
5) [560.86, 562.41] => 39.44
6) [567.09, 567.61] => 40.55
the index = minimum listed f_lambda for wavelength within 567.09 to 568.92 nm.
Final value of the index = 40.55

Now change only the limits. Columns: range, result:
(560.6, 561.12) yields 40.08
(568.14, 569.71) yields 40.75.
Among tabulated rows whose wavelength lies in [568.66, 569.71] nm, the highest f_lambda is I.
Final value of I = 42.6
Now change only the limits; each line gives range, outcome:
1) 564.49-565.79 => 41.5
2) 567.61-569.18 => 42.67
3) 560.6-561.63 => 41.06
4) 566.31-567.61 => 42.15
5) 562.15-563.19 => 40.93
